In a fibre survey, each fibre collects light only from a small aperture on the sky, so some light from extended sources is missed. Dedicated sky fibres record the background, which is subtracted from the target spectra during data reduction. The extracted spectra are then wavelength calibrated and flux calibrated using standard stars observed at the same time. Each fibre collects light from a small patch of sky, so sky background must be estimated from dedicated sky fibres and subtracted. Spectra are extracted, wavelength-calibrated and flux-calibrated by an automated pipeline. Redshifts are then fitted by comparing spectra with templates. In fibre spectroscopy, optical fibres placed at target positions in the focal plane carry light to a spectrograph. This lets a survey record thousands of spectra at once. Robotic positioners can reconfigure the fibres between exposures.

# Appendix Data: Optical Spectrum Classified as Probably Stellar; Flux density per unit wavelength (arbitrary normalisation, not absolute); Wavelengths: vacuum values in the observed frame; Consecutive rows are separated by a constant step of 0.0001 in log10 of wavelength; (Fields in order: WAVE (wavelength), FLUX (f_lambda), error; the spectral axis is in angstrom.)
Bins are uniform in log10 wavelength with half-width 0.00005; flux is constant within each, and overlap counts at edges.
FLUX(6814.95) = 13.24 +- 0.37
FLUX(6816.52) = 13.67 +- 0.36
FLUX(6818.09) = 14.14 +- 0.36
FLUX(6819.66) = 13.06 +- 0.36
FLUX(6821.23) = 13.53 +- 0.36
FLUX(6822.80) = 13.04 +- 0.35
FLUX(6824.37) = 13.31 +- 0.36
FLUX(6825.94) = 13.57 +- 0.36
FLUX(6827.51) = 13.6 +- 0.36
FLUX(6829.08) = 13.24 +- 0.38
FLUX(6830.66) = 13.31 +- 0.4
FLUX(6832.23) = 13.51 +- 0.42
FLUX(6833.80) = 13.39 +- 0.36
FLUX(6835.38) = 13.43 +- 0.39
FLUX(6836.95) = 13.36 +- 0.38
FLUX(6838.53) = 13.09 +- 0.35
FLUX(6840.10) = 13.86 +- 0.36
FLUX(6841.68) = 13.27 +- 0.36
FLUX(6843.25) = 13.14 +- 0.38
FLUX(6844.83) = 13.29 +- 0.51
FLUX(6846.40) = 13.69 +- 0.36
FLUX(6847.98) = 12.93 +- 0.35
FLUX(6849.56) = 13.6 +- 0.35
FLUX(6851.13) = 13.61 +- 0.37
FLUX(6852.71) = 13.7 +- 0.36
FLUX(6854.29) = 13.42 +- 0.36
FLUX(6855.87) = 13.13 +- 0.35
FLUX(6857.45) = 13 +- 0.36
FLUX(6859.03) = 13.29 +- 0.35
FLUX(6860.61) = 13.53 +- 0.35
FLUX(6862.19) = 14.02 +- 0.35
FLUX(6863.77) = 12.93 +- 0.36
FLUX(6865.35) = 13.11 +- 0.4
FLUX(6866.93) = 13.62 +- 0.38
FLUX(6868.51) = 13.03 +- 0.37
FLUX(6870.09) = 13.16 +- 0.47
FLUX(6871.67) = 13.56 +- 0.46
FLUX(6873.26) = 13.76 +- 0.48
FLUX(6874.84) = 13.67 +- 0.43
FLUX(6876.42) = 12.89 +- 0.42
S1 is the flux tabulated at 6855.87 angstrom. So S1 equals 13.13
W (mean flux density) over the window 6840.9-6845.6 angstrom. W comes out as 13.2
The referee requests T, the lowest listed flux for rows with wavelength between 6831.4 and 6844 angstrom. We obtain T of 13.09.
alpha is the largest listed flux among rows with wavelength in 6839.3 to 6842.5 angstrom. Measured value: 13.86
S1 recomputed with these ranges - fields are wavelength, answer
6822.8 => 13.04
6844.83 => 13.29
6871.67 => 13.56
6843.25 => 13.14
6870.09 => 13.16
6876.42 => 12.89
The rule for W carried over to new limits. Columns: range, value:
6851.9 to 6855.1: 13.5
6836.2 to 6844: 13.3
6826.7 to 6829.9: 13.4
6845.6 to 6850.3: 13.4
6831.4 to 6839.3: 13.4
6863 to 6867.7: 13.2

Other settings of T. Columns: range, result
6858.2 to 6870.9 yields 12.93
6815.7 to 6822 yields 13.06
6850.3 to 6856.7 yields 13.13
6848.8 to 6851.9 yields 13.6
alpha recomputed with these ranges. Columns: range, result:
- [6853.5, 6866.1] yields 14.02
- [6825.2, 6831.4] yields 13.6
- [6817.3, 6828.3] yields 14.14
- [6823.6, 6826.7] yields 13.57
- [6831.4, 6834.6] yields 13.51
